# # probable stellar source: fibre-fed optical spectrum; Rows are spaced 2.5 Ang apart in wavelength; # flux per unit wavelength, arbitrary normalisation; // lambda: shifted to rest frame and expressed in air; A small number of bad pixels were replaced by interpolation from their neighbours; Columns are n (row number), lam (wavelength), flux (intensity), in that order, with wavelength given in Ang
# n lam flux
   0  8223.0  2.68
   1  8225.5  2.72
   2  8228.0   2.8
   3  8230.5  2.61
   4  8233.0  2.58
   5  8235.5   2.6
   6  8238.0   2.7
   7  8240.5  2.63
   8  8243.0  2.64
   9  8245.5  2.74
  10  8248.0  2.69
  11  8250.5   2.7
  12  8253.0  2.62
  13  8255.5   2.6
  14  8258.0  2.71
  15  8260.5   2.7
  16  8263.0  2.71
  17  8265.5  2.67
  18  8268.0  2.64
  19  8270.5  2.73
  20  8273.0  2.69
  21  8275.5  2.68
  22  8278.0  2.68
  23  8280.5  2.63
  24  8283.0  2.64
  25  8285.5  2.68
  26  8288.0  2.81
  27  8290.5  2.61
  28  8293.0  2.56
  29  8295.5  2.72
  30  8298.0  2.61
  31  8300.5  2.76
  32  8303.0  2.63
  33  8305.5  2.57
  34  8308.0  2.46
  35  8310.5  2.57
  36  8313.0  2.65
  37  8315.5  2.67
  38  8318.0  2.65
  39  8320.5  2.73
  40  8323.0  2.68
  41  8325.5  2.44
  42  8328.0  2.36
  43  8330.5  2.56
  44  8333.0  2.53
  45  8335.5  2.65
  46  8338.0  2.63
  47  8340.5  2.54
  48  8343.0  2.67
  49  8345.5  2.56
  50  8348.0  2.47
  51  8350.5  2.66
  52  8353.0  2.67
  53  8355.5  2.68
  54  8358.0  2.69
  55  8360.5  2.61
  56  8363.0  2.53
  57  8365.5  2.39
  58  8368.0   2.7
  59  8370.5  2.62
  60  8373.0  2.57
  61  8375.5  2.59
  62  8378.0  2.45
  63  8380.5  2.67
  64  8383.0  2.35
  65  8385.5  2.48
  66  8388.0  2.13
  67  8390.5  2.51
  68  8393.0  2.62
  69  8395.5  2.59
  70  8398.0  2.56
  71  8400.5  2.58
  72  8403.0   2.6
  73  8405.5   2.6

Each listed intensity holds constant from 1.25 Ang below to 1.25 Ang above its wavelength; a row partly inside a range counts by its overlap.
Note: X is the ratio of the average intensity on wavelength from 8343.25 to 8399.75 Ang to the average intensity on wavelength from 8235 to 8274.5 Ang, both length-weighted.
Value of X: 0.95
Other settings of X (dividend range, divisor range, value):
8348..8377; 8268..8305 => 0.97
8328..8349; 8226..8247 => 0.96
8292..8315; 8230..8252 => 0.99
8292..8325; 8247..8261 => 0.99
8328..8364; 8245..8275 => 0.97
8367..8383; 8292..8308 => 0.98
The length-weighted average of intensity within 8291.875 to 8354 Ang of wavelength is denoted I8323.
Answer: 2.6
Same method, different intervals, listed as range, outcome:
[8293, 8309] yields 2.62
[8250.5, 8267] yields 2.67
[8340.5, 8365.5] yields 2.6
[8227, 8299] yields 2.67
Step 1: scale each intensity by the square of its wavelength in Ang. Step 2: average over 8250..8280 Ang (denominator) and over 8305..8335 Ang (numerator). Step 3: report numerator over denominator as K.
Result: 1.0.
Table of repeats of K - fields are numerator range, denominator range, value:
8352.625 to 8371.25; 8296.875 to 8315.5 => 1.01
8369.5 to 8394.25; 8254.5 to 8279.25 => 0.96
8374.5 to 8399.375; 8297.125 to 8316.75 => 0.97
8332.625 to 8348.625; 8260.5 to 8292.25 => 0.98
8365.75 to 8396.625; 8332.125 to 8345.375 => 0.98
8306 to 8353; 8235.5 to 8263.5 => 0.99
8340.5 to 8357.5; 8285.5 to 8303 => 0.99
